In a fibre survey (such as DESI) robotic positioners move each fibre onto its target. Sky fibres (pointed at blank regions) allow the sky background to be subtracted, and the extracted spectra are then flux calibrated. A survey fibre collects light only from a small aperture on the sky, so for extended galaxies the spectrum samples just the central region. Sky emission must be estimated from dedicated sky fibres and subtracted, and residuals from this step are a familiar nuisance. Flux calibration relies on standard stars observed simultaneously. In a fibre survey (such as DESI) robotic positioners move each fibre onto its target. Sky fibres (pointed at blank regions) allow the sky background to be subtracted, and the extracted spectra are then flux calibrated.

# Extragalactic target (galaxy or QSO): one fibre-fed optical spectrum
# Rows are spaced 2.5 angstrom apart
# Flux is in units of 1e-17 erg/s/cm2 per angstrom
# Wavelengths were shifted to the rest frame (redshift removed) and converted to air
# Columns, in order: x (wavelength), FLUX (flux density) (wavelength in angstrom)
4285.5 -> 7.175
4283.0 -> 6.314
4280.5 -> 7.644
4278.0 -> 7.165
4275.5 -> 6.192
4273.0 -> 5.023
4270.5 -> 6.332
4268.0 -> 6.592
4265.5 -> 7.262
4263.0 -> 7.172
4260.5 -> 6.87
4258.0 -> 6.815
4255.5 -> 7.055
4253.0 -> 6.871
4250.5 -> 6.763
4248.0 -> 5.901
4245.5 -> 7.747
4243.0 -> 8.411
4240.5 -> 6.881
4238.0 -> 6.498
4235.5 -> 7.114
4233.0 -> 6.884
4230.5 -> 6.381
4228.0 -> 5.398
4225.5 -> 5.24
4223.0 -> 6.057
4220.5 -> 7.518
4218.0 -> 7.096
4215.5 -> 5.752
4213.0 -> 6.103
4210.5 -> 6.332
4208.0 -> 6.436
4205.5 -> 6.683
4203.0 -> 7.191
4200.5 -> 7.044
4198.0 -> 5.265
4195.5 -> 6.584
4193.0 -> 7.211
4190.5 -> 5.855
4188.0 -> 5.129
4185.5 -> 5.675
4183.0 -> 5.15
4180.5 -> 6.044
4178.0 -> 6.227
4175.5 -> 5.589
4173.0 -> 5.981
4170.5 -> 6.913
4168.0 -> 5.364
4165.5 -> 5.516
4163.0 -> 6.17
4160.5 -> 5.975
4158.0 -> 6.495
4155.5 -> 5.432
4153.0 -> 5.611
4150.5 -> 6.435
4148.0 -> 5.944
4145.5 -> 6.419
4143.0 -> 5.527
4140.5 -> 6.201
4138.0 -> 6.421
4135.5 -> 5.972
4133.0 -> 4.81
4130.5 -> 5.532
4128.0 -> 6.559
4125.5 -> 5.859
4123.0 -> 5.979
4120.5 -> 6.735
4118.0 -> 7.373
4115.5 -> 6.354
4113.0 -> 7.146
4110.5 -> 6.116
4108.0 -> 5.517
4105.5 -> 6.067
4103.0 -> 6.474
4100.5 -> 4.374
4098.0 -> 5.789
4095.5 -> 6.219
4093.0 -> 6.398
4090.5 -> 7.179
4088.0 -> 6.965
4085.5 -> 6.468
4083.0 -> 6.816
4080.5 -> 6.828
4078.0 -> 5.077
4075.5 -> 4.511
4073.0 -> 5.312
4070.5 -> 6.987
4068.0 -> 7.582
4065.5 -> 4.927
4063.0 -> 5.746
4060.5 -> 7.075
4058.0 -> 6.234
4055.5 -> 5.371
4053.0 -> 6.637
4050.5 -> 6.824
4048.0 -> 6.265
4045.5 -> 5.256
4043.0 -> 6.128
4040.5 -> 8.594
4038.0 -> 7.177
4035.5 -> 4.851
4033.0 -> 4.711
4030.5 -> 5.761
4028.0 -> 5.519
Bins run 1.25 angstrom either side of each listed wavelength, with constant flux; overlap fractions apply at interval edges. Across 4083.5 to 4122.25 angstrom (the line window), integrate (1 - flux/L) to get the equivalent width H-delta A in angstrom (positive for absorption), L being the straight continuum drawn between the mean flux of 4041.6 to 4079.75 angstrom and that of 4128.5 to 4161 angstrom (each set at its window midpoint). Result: -2.48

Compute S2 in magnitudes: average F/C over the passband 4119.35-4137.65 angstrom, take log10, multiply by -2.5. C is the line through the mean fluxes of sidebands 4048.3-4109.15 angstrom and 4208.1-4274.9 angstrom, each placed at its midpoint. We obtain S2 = 0.06 mag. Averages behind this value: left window 6.14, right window 6.61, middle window 5.94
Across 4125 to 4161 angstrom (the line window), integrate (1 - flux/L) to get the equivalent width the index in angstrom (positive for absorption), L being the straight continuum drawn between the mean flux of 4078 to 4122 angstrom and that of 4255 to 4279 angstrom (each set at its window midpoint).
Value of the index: 2.7 angstrom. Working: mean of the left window 6.36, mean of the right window 6.63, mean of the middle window 5.95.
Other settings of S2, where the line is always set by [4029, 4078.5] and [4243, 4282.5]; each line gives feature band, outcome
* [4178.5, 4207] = 0.07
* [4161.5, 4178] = 0.09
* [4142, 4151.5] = 0.05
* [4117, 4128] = -0.03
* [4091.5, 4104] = 0.06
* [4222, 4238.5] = 0.08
